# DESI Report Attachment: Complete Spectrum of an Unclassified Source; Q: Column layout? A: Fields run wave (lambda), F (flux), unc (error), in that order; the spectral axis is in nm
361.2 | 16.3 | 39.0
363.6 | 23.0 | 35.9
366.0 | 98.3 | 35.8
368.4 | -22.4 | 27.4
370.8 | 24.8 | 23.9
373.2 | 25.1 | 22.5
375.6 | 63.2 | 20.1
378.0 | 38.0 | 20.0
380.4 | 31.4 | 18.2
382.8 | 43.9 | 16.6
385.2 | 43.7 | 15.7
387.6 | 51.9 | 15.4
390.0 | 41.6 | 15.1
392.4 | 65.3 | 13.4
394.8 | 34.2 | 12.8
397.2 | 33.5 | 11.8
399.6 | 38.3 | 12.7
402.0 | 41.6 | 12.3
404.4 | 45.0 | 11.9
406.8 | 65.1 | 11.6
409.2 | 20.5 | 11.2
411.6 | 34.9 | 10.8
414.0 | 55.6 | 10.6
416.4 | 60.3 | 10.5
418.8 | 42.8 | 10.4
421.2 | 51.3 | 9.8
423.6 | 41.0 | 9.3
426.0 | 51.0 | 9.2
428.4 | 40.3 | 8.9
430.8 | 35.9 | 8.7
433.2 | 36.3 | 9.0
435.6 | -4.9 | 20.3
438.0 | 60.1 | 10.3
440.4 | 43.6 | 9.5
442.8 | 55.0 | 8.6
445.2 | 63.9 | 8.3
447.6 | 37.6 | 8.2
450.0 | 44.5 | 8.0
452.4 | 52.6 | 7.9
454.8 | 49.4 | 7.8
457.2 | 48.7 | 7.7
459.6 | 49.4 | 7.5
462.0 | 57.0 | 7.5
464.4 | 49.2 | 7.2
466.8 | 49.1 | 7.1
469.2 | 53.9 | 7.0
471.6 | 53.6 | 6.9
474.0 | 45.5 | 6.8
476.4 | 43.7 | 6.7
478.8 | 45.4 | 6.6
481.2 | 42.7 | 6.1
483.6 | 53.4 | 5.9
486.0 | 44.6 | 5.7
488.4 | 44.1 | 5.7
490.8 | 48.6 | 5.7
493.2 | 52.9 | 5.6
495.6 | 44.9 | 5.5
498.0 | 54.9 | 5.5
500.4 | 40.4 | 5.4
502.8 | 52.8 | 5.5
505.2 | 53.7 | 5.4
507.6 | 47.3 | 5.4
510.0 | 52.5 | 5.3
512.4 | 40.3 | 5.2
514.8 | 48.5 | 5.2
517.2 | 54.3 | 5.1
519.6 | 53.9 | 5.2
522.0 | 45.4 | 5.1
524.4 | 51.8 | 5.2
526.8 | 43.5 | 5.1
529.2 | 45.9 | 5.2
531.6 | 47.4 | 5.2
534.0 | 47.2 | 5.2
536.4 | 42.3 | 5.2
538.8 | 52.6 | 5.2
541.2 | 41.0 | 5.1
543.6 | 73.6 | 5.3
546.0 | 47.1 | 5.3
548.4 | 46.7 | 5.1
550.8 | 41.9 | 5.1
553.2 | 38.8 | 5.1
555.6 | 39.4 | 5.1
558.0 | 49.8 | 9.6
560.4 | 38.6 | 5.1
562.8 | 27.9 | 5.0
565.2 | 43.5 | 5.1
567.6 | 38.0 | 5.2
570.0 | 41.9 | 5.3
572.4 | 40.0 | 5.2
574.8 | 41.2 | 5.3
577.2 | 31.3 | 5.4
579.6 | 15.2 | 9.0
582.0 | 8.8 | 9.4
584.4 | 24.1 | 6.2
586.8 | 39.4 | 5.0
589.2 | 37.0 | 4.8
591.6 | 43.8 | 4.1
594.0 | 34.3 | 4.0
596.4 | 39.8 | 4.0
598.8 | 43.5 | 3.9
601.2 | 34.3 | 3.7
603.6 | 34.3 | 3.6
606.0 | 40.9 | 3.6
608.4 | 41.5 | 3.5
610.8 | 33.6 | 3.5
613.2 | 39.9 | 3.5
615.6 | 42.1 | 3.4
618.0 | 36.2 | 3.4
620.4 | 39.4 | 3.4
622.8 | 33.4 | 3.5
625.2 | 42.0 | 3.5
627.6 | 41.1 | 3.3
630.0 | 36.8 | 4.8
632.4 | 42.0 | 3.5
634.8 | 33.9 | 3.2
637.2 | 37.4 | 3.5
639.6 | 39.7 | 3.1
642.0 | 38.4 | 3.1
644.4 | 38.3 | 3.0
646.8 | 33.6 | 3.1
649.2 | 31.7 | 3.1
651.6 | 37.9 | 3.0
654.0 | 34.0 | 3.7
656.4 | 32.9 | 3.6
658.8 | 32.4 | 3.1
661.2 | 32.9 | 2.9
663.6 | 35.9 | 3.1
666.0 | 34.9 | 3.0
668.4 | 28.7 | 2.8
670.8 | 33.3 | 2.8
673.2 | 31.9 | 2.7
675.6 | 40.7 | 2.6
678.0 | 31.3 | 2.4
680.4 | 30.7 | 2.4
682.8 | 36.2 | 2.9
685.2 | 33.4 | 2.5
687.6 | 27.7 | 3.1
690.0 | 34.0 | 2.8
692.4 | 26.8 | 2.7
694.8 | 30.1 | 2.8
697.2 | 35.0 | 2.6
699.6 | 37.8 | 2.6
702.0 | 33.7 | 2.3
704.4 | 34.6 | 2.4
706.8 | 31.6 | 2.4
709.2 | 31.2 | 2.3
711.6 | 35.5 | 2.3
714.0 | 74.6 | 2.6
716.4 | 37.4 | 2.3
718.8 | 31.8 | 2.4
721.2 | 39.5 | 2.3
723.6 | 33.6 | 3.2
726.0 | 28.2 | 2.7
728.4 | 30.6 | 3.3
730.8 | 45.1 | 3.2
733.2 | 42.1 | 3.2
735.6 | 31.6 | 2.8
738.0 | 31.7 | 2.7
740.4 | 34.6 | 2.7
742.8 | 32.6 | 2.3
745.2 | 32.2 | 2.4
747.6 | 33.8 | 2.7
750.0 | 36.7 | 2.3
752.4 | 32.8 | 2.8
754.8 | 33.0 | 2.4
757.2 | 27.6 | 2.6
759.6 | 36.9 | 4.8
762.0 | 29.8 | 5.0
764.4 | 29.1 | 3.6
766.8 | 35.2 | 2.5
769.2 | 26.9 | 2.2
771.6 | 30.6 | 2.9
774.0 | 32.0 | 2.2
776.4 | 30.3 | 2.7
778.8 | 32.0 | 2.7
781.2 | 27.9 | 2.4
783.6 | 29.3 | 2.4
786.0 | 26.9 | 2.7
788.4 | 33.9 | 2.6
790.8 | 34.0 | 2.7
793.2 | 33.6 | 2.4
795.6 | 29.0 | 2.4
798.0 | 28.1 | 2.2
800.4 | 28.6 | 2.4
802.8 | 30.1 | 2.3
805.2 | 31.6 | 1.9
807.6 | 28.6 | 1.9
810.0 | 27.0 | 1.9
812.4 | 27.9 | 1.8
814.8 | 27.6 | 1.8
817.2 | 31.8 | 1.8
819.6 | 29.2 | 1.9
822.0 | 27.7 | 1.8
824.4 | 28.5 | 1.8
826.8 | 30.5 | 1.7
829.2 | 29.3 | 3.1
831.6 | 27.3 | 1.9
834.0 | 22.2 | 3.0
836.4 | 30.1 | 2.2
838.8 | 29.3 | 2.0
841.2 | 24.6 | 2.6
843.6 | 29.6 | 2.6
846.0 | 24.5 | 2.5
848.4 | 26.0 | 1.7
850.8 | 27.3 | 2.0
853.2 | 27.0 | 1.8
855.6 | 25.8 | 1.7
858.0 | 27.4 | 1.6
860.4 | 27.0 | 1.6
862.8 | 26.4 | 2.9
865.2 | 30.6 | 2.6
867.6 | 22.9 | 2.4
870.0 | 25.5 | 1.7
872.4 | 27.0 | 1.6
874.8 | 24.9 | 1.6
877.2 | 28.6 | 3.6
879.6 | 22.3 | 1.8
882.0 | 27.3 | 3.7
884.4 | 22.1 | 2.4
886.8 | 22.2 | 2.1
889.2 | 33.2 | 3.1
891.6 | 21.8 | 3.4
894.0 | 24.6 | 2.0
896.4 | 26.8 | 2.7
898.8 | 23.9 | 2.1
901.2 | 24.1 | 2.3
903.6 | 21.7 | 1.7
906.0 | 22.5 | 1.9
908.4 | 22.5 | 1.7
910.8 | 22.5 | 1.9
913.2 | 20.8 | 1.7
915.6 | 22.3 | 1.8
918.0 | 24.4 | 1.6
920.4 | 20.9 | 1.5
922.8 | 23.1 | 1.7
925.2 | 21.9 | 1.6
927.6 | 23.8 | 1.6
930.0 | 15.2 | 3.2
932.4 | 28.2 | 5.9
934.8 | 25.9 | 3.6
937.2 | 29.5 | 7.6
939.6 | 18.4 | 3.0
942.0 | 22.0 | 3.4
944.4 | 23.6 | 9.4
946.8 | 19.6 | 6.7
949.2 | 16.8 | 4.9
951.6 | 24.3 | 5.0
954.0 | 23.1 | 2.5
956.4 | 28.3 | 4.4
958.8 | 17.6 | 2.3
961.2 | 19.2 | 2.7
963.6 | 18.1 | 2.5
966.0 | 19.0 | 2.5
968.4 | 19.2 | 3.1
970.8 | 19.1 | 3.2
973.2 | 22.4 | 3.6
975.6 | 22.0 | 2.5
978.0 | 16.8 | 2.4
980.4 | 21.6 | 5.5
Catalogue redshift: 0.088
